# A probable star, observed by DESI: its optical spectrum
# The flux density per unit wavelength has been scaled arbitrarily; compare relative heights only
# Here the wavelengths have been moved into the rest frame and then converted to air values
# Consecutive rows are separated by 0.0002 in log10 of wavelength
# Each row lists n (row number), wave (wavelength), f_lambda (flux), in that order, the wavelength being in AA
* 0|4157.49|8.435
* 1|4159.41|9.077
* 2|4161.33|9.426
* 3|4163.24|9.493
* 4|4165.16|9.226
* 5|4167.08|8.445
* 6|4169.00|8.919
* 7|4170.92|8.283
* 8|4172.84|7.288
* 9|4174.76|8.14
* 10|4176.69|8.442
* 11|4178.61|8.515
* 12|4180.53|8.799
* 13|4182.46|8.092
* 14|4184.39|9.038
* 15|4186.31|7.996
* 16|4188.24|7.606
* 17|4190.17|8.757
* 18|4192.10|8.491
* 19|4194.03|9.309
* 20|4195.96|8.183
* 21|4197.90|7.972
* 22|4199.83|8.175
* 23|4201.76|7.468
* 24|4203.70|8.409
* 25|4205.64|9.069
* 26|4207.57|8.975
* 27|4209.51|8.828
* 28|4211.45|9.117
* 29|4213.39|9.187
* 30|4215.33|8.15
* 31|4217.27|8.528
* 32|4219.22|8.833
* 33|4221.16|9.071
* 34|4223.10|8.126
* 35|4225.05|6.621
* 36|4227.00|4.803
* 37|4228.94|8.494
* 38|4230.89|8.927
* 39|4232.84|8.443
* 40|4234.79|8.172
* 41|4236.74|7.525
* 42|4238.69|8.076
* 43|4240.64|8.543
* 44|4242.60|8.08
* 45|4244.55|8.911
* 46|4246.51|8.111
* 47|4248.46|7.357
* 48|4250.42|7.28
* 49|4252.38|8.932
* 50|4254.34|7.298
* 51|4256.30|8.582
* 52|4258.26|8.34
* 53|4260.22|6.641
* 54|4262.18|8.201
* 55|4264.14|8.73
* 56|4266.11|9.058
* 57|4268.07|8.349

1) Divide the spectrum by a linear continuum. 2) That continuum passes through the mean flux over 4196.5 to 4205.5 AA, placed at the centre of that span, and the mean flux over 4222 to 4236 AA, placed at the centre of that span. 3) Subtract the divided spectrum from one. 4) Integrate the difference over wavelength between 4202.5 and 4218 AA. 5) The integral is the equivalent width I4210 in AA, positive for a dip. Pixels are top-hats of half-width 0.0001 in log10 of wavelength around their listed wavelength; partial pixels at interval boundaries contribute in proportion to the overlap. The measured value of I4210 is -1.6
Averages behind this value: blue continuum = 8.11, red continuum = 7.67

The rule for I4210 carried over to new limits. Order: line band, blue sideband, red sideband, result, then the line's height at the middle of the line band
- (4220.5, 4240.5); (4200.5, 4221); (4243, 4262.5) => 1.2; 8.33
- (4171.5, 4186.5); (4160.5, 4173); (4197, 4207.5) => 0.6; 8.63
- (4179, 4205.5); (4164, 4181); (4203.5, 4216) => 0.9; 8.67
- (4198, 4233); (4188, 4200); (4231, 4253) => 0.1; 8.29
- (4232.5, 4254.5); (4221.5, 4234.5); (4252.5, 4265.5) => -0.6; 7.87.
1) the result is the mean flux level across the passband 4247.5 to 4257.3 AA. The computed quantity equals 7.89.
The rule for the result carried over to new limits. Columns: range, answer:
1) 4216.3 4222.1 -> 8.8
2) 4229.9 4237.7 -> 8.27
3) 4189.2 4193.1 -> 8.63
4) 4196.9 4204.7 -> 8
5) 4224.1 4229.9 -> 6.64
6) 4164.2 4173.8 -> 8.43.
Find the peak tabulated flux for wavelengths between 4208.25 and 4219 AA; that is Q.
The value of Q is 9.187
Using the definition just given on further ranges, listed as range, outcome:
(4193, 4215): 9.309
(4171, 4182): 8.799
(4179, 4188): 9.038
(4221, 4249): 9.071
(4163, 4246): 9.493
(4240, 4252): 8.911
